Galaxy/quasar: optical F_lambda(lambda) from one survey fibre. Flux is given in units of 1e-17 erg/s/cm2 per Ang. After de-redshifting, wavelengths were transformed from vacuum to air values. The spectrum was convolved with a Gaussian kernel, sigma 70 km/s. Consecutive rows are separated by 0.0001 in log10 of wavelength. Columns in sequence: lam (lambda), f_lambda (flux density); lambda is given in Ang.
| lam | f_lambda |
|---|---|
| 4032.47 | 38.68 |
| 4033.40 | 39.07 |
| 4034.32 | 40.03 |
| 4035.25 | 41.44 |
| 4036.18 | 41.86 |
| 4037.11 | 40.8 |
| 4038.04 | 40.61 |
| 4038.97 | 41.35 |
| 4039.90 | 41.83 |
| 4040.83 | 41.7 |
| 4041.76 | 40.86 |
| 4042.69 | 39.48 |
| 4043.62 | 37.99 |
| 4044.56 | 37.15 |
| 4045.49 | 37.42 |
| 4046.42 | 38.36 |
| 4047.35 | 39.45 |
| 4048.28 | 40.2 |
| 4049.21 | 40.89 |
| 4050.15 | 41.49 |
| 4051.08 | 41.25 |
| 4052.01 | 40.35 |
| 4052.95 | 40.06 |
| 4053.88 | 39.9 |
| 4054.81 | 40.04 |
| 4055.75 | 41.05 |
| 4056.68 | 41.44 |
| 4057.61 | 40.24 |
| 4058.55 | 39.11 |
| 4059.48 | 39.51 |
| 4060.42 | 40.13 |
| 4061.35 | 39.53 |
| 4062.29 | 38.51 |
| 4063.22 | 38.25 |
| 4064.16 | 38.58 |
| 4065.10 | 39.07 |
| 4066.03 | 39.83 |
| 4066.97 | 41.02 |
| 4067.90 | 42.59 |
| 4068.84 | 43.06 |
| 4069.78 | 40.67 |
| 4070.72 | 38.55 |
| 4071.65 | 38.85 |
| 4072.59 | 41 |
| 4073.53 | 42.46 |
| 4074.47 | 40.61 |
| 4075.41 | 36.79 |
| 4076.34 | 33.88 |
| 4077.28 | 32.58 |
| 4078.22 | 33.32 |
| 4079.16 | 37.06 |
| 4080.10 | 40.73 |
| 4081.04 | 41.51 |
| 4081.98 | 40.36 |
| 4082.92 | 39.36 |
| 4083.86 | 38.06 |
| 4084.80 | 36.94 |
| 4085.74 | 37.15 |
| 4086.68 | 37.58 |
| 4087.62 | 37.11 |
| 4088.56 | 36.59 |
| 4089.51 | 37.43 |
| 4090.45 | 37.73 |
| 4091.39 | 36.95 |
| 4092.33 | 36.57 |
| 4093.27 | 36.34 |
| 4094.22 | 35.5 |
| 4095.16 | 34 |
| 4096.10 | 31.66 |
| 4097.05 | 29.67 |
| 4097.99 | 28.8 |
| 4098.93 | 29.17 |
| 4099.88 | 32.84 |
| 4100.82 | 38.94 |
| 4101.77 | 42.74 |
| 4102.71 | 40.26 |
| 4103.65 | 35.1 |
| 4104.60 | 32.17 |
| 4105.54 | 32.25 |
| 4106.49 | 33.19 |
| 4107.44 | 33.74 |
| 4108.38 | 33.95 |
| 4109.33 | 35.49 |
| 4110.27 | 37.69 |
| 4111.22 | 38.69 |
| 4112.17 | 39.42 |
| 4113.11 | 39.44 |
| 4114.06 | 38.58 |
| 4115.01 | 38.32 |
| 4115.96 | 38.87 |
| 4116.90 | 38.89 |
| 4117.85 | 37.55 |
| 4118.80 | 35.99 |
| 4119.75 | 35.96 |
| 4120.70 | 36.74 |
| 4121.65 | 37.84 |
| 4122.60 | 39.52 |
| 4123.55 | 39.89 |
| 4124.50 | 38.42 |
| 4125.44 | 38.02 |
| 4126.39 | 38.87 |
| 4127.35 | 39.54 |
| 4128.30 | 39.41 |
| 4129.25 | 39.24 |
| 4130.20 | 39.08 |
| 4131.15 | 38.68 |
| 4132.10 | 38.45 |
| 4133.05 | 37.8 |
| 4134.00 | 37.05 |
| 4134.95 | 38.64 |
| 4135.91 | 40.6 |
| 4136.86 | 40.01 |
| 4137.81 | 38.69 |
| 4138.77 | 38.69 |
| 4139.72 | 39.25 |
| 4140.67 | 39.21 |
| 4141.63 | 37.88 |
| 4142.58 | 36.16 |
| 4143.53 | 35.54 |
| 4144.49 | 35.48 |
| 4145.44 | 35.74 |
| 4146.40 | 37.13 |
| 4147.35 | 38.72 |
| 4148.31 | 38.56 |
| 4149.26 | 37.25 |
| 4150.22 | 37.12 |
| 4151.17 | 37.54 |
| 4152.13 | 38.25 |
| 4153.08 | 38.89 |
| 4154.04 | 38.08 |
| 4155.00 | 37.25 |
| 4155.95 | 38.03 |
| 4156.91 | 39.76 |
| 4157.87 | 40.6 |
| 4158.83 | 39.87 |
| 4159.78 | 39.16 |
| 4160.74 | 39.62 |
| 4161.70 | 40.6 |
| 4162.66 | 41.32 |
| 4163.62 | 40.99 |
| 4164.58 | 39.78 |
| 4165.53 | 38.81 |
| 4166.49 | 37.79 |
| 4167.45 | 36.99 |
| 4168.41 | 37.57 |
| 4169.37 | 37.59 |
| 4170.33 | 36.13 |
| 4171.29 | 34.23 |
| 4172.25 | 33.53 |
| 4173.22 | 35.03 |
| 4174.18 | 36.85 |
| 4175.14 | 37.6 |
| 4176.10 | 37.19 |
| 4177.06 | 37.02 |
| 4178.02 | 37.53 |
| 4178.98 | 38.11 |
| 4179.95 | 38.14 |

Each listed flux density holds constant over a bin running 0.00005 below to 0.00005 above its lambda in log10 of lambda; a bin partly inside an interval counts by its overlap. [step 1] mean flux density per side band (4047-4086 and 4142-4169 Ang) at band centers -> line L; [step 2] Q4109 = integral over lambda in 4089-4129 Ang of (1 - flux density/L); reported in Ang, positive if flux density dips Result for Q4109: 2.5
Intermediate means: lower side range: 39.4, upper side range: 38.3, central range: 36.5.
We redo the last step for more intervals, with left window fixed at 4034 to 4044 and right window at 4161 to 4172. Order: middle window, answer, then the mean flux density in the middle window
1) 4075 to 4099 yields 2.3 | 36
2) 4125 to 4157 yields 0.5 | 38.2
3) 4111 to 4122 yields 0.3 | 38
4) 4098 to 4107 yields 1.1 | 34.8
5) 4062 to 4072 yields 0.1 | 40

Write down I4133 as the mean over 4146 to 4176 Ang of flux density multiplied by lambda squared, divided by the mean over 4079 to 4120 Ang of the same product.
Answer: 1.07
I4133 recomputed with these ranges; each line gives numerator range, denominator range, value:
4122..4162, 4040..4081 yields 1.01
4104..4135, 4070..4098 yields 1.03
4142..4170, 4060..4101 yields 1.06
